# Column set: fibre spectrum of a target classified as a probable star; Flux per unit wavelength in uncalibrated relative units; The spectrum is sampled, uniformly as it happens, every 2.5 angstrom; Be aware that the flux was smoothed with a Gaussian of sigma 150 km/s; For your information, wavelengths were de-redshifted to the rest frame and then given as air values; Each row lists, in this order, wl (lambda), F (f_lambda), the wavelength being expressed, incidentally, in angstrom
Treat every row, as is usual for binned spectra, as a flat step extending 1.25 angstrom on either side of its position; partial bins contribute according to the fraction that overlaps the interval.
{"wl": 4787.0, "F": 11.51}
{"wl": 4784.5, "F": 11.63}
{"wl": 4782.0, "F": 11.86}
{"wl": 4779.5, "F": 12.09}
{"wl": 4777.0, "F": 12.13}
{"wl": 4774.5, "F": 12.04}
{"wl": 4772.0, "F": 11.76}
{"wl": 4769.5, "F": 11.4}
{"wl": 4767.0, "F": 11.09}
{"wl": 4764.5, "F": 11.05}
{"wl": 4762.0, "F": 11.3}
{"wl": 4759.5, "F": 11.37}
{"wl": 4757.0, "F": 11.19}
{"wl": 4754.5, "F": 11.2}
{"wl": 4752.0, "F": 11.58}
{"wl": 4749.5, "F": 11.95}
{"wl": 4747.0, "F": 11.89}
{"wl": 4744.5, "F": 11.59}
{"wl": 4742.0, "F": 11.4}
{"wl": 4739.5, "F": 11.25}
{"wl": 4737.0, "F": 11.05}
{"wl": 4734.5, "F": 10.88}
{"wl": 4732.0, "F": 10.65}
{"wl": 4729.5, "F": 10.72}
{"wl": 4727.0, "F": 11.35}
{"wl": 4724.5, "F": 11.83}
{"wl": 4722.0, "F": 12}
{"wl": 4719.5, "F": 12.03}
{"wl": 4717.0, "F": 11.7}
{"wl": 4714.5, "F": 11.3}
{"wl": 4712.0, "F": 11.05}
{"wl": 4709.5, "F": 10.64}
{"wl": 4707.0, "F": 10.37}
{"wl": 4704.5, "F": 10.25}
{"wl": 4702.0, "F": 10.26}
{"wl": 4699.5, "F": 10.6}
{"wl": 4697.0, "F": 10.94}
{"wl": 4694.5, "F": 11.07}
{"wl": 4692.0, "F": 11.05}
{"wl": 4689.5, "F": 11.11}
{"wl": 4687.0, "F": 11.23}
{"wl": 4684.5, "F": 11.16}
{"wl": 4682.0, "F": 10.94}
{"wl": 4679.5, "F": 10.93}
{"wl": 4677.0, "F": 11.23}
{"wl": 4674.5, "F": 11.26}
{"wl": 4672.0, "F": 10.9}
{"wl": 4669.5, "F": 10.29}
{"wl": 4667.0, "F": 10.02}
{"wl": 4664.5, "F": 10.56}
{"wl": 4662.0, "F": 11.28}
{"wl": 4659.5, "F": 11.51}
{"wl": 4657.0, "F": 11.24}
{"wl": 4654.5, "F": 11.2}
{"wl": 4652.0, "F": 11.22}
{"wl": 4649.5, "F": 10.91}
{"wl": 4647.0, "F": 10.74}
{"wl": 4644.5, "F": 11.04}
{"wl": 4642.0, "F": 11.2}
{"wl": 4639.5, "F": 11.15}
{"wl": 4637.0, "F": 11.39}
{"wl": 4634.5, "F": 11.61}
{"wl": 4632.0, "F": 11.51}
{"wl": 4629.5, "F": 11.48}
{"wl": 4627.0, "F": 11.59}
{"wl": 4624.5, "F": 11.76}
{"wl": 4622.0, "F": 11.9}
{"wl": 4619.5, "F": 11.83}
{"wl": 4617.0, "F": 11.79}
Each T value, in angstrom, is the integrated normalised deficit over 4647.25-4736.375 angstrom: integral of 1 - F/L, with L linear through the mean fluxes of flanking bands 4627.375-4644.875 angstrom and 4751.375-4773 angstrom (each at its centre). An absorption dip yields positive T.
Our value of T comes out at 2.6 angstrom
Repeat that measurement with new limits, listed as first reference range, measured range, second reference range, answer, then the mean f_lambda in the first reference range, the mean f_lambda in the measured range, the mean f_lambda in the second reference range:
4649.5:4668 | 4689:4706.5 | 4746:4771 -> 0.7 angstrom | 11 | 10.7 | 11.4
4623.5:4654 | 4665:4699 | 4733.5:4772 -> 1.2 angstrom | 11.3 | 10.9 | 11.4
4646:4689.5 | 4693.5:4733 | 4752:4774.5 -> 0.4 angstrom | 11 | 11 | 11.4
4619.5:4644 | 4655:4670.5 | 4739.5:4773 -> 0.9 angstrom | 11.5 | 10.8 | 11.4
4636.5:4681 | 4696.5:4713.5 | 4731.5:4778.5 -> 0.9 angstrom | 11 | 10.6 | 11.4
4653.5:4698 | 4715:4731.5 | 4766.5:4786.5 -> -0.3 angstrom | 11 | 11.5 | 11.8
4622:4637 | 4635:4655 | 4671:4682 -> 0.5 angstrom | 11.6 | 11.1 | 11.1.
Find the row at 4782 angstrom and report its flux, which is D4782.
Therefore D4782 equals 11.86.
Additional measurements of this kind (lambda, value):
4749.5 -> 11.95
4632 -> 11.51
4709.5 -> 10.64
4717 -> 11.7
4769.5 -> 11.4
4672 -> 10.9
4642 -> 11.2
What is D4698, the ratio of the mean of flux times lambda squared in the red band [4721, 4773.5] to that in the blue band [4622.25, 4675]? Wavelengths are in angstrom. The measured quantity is 1.06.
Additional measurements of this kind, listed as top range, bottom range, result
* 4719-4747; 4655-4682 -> 1.07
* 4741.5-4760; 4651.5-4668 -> 1.09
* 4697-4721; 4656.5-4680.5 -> 1.02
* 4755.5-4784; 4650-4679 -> 1.10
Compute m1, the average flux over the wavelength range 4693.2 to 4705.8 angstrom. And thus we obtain 10.6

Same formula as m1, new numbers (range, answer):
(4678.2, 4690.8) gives 11.1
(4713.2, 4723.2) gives 11.8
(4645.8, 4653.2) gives 11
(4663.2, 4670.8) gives 10.3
